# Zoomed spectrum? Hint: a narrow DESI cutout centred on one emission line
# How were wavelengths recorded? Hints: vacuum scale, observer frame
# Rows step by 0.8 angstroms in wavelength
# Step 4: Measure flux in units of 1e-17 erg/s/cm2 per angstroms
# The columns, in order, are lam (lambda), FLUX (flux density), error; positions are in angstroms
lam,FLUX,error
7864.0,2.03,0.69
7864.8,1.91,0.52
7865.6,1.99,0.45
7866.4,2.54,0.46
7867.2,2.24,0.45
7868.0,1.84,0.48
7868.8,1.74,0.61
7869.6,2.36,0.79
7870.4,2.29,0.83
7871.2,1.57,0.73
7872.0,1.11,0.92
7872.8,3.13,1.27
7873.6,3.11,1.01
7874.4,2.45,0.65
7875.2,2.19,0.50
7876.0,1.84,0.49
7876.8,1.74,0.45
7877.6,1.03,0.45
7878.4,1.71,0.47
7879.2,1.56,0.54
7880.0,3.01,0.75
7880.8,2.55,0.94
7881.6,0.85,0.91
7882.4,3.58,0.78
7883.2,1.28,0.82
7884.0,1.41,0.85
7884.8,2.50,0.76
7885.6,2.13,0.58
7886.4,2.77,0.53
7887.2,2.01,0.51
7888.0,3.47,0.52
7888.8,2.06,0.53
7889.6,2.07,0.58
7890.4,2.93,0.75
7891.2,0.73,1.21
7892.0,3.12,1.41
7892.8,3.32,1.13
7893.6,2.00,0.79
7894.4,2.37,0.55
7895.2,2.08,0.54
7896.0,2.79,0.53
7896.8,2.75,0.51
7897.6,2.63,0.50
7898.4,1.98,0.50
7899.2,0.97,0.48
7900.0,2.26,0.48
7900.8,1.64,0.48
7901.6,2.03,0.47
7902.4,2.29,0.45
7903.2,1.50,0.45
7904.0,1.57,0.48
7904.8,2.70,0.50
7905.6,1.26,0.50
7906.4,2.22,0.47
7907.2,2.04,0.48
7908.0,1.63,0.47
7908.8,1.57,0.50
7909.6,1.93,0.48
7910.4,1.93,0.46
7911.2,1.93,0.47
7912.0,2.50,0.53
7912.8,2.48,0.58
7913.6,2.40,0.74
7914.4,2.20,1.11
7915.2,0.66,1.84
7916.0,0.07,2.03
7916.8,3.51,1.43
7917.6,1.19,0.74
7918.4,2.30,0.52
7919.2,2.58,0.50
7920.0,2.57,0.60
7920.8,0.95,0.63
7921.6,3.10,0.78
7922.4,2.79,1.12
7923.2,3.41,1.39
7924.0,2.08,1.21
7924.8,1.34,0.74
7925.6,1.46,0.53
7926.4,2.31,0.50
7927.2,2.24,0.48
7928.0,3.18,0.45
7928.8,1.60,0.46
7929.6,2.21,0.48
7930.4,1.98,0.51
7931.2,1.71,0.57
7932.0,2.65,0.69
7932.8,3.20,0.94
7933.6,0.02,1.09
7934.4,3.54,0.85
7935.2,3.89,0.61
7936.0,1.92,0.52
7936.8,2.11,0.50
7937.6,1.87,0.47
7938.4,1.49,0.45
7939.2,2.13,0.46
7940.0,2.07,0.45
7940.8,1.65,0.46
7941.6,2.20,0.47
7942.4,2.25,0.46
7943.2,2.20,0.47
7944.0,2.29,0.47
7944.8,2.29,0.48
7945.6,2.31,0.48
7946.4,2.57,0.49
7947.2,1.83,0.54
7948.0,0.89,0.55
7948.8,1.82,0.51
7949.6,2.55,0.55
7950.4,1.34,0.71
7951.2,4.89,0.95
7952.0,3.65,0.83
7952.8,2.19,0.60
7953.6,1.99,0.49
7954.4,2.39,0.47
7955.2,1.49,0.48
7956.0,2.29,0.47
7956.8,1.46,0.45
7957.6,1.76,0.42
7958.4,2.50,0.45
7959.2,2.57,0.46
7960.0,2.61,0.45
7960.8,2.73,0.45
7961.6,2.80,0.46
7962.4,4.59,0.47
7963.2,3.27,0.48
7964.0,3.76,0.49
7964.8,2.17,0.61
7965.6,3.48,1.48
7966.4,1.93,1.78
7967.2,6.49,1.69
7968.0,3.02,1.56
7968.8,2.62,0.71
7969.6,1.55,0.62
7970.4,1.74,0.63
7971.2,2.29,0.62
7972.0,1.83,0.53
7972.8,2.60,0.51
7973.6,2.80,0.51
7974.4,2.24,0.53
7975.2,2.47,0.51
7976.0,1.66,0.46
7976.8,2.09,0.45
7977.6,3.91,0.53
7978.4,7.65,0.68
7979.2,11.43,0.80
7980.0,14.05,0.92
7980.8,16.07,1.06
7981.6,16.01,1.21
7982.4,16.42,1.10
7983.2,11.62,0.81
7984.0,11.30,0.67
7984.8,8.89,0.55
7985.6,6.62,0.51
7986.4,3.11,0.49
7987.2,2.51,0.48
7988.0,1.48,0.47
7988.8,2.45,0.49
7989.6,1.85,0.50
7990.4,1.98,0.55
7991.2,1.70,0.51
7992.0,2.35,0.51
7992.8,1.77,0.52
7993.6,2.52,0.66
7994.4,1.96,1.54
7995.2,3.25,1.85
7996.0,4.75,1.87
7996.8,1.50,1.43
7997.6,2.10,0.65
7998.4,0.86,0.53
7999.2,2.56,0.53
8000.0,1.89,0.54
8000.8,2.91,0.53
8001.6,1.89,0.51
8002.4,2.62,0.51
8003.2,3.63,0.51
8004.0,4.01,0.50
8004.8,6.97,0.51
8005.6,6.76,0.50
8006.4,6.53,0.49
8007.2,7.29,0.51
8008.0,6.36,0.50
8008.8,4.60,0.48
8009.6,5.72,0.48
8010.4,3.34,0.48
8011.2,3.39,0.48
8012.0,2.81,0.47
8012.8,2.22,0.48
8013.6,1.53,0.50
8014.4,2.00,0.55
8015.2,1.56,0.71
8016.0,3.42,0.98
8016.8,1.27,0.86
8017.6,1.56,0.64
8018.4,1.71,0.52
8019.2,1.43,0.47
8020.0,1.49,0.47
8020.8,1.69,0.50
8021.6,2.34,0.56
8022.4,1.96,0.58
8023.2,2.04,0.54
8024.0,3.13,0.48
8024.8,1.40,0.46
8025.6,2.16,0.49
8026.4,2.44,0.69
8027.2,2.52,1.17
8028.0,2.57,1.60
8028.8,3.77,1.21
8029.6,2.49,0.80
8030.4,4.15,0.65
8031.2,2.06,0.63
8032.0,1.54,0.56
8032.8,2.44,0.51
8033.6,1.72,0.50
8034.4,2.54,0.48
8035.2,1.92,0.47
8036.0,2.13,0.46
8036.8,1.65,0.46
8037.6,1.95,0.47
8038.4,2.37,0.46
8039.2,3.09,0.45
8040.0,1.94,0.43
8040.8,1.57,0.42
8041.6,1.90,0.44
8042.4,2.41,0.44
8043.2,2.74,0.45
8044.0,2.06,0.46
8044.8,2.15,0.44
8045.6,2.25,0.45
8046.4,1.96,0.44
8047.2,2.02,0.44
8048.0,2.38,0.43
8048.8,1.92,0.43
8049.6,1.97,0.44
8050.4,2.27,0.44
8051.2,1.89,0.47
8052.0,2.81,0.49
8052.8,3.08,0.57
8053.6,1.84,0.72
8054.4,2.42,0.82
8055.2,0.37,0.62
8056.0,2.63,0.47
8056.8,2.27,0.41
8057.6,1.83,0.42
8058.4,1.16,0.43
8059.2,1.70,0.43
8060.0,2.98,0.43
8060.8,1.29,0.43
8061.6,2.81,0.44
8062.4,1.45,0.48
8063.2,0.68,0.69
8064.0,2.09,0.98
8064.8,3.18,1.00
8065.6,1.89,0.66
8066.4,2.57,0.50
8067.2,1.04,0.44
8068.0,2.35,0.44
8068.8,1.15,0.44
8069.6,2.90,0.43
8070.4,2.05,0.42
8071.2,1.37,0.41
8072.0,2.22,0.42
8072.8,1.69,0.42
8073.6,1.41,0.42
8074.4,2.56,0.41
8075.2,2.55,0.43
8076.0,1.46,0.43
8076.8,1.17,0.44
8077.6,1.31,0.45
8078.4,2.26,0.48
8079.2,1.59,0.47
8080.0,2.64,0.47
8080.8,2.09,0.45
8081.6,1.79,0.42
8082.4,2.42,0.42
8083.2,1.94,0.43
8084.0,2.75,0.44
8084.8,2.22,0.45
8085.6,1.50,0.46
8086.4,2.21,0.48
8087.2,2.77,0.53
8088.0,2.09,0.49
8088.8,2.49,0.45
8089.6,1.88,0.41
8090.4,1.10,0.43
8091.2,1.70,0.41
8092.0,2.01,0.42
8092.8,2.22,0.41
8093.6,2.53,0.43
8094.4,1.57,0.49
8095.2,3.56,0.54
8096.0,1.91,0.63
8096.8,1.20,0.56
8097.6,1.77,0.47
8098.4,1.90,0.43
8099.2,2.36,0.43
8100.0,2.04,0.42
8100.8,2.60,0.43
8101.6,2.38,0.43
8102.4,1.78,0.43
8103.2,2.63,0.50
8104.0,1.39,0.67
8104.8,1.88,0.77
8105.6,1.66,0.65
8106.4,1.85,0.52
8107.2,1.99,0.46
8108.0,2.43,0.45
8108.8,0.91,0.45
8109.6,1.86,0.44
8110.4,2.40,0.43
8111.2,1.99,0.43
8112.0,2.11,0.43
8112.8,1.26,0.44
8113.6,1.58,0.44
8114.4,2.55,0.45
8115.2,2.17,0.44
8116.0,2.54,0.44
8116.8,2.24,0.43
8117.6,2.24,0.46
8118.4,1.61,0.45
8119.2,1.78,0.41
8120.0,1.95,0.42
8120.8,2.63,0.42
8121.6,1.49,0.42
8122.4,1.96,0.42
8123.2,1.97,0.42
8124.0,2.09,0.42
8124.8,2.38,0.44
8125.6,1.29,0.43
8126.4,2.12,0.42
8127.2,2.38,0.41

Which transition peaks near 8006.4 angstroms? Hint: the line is [N II] 6583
